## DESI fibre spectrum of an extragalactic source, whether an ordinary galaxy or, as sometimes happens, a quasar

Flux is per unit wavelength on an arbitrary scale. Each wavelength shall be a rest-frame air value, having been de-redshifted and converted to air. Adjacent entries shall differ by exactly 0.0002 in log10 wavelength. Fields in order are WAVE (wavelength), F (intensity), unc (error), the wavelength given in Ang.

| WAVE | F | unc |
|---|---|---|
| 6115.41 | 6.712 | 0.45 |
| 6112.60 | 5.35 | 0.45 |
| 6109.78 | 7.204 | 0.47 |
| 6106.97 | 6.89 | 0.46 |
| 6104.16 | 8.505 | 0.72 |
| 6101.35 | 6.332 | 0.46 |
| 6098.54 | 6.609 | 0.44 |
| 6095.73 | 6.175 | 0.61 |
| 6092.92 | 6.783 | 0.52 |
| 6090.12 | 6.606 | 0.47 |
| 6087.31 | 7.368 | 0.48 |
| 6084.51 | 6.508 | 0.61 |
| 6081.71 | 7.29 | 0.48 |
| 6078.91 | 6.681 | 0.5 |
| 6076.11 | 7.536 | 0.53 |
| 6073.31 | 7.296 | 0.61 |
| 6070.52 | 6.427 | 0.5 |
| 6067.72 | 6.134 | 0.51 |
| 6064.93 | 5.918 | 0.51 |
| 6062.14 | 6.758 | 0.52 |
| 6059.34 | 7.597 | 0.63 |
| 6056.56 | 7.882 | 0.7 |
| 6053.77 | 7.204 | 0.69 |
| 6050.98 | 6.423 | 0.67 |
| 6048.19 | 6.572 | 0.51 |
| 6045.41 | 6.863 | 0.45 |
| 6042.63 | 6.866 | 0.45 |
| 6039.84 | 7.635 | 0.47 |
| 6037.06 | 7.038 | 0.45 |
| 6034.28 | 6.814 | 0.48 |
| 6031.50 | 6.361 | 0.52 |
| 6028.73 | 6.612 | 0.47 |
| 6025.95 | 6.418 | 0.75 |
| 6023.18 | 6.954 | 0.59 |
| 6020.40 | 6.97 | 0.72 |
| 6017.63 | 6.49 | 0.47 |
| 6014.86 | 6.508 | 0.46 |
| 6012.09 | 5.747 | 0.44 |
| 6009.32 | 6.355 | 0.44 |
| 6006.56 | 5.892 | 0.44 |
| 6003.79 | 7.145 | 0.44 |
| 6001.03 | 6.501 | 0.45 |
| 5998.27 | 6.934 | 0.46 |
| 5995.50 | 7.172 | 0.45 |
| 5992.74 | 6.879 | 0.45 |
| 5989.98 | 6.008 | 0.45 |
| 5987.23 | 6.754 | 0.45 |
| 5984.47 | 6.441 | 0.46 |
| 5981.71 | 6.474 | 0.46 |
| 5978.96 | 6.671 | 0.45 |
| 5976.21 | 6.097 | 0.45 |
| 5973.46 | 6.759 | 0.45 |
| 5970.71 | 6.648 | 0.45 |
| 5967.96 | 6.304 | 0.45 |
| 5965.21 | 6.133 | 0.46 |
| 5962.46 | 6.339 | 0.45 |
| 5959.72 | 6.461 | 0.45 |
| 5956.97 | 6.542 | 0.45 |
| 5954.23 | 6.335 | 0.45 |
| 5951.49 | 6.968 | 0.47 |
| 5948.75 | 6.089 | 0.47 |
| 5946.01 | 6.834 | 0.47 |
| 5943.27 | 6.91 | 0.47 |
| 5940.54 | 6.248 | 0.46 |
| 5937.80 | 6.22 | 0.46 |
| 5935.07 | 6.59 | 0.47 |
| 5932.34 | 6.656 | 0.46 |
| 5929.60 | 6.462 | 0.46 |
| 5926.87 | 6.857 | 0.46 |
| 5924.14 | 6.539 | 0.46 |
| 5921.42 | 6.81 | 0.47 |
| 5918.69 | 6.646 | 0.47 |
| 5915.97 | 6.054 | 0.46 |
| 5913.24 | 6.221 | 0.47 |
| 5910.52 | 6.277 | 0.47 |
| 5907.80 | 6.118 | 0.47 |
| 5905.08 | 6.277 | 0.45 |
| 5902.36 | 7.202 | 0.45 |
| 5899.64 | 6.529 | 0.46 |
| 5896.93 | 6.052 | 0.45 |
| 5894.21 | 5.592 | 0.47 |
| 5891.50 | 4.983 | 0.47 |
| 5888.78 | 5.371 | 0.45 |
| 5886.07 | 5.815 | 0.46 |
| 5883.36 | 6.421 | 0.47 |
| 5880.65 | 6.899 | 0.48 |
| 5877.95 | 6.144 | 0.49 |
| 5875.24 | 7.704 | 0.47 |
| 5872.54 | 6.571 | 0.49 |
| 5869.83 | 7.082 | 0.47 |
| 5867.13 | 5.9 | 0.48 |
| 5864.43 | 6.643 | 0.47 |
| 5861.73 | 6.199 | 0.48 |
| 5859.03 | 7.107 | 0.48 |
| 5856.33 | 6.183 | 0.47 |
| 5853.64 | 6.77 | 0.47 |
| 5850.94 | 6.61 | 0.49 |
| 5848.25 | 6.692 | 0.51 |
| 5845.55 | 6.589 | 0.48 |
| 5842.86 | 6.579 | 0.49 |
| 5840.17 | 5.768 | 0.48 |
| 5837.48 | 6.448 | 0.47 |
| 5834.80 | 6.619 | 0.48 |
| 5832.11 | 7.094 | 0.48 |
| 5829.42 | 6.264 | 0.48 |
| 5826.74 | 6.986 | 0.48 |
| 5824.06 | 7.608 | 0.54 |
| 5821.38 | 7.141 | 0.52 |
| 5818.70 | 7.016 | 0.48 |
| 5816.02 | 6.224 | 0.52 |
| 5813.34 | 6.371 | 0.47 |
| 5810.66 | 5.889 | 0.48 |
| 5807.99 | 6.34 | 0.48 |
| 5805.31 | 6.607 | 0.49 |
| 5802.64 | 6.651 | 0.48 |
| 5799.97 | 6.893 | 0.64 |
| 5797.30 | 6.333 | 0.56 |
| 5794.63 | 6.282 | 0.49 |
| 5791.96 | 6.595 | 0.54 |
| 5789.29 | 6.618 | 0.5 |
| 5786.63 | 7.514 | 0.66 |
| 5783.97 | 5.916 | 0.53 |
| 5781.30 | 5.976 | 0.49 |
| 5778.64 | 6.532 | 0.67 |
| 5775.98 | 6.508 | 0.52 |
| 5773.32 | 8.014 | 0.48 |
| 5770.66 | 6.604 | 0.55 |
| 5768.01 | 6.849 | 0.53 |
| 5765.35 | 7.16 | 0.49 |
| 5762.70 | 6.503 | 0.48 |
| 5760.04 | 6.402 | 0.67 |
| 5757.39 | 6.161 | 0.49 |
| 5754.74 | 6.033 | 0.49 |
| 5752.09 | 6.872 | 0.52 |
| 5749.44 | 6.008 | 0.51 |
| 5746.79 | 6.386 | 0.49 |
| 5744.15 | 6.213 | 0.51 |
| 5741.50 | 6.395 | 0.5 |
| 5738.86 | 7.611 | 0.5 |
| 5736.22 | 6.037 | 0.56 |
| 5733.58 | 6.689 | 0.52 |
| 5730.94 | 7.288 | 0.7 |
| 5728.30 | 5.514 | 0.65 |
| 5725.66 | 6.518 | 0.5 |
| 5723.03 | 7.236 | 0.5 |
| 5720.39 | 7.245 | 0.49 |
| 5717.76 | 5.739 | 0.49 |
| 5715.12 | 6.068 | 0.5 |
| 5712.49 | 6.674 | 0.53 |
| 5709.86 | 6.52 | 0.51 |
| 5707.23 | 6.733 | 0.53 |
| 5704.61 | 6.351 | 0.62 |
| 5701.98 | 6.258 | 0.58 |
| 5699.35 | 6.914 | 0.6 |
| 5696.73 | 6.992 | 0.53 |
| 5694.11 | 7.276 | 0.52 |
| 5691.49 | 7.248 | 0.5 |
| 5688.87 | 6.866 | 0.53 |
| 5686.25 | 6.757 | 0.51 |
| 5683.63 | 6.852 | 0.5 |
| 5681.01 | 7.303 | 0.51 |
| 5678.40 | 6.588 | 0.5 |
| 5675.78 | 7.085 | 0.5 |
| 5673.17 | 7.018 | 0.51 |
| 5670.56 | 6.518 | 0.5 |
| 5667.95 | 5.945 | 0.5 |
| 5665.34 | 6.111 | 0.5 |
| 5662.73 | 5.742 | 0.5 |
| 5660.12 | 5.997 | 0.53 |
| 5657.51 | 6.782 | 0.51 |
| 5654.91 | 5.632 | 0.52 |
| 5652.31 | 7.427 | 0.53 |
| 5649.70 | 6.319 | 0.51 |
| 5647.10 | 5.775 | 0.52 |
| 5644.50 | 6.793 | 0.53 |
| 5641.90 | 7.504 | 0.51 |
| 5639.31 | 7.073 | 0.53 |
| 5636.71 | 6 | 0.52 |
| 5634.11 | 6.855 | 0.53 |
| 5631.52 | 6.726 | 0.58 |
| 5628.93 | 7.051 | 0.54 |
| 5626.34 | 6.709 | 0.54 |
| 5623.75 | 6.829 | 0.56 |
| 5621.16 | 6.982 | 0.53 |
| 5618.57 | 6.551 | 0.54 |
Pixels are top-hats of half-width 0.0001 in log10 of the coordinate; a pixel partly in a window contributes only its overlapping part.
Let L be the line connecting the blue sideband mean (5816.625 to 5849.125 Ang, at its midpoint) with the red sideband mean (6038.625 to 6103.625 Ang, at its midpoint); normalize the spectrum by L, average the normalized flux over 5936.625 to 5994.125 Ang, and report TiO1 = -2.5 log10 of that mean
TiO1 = 0.05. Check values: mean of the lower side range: 6.72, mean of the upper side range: 6.87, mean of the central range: 6.48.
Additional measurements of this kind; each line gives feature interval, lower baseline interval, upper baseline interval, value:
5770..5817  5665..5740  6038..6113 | 0.031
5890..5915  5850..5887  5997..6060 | 0.084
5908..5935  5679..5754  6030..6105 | 0.049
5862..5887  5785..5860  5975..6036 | 0.006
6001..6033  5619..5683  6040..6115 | 0.052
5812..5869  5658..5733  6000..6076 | 0.009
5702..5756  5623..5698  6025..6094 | 0.035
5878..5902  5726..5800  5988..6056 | 0.104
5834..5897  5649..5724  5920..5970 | 0.031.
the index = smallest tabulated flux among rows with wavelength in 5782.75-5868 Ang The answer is 5.768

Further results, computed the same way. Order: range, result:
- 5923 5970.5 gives 6.089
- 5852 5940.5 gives 4.983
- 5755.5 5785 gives 5.916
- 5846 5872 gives 5.9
